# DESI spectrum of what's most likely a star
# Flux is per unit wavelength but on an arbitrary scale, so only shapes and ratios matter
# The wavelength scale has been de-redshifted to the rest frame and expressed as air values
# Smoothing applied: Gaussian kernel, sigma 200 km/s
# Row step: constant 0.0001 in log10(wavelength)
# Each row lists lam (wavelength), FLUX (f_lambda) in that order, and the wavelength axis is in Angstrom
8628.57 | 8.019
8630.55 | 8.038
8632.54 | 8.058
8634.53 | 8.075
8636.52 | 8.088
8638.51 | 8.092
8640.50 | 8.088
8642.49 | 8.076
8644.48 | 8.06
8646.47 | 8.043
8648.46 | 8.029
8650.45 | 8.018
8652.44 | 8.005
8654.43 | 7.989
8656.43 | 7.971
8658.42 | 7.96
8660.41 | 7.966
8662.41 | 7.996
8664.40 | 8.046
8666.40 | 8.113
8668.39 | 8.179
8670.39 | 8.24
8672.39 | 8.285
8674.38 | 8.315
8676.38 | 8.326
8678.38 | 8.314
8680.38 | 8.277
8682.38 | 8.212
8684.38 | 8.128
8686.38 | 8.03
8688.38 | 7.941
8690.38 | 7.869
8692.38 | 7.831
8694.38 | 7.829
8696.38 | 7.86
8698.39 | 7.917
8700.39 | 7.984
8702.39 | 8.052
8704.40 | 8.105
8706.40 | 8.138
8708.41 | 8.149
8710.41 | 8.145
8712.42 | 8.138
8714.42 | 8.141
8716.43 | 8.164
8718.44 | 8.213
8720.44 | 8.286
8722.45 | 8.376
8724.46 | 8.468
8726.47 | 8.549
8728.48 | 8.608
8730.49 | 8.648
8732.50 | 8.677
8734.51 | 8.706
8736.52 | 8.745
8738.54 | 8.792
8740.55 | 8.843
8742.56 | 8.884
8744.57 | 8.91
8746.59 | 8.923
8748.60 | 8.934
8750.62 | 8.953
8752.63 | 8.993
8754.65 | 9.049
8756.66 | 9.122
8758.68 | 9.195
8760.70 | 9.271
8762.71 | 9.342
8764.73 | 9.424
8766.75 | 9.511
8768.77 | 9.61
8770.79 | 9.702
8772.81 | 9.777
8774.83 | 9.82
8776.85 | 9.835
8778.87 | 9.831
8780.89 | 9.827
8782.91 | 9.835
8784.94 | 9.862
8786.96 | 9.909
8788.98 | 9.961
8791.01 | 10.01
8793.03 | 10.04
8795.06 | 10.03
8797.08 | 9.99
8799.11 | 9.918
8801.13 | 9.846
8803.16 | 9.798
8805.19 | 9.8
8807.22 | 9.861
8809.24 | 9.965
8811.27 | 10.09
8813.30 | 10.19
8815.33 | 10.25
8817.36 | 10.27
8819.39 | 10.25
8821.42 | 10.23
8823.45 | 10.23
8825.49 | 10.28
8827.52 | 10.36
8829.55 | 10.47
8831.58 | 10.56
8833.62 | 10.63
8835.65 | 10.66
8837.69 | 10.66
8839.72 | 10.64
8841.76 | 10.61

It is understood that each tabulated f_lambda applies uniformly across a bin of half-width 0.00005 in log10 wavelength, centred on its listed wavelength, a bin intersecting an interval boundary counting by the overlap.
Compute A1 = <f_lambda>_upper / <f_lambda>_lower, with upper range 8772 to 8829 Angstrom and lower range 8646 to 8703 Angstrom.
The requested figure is 1.24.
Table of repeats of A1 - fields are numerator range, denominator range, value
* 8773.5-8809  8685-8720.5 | 1.23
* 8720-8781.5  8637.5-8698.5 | 1.13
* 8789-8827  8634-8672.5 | 1.25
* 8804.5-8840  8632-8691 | 1.27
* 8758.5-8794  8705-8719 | 1.19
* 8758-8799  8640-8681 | 1.20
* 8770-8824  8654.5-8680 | 1.22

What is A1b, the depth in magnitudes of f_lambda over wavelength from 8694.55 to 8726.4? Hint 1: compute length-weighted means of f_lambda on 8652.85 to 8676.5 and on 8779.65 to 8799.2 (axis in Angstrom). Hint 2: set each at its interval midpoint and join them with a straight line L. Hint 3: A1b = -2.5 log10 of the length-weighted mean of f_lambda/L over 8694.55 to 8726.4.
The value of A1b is 0.08 mag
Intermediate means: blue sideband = 8.11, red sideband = 9.94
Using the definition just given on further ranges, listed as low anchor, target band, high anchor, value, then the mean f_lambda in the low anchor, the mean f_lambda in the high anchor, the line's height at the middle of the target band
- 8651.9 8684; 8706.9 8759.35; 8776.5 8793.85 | 0.06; 8.14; 9.9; 9.12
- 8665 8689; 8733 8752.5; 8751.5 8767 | 0.02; 8.2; 9.23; 9.02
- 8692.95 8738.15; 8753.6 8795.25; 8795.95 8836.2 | -0.03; 8.27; 10.2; 9.39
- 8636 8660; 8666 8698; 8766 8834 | 0.05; 8.03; 10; 8.48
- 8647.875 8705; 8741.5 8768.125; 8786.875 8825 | 0.02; 8.06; 10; 9.26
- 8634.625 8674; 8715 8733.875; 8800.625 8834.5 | 0.07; 8.07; 10.2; 8.98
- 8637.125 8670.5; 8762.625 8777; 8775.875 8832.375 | 0.00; 8.05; 10.1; 9.6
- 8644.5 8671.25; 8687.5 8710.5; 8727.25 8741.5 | 0.06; 8.04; 8.71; 8.4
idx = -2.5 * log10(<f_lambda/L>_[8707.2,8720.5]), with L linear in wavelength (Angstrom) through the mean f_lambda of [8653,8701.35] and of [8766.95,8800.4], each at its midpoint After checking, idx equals 0.07 mag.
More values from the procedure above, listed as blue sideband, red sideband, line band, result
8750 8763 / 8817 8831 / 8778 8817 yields -0.01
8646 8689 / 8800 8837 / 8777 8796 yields -0.02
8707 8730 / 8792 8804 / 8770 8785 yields -0.03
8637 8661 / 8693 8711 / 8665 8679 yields -0.03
